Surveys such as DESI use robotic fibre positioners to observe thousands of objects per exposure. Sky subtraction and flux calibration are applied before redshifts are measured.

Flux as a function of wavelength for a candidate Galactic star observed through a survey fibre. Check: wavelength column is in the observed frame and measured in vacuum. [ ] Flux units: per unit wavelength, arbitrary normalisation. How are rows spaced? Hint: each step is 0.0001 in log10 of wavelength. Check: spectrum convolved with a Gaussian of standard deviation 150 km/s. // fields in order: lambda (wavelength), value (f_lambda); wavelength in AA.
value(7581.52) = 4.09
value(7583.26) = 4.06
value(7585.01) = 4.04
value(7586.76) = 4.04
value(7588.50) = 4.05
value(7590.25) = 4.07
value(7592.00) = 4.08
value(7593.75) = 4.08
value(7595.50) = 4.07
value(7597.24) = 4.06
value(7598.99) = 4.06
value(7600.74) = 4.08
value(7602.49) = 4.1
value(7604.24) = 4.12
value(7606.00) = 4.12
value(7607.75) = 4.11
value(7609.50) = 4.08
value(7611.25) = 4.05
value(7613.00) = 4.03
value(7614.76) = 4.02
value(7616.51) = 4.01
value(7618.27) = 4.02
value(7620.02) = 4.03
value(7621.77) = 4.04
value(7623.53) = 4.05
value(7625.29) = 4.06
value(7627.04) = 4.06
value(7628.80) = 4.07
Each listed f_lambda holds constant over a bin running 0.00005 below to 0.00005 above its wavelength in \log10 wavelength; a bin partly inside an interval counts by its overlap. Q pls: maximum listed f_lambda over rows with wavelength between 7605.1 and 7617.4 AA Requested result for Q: 4.12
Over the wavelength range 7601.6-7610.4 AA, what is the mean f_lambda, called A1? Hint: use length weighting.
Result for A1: 4.1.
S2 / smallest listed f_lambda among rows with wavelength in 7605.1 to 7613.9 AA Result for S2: 4.03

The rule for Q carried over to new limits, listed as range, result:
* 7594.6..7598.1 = 4.07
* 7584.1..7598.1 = 4.08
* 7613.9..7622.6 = 4.04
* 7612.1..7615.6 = 4.03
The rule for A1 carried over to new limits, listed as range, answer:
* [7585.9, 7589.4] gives 4.05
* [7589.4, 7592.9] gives 4.07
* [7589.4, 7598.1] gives 4.07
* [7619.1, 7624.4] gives 4.04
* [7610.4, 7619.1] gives 4.02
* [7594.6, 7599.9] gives 4.07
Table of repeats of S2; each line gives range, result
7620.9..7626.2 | 4.04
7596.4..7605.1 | 4.06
